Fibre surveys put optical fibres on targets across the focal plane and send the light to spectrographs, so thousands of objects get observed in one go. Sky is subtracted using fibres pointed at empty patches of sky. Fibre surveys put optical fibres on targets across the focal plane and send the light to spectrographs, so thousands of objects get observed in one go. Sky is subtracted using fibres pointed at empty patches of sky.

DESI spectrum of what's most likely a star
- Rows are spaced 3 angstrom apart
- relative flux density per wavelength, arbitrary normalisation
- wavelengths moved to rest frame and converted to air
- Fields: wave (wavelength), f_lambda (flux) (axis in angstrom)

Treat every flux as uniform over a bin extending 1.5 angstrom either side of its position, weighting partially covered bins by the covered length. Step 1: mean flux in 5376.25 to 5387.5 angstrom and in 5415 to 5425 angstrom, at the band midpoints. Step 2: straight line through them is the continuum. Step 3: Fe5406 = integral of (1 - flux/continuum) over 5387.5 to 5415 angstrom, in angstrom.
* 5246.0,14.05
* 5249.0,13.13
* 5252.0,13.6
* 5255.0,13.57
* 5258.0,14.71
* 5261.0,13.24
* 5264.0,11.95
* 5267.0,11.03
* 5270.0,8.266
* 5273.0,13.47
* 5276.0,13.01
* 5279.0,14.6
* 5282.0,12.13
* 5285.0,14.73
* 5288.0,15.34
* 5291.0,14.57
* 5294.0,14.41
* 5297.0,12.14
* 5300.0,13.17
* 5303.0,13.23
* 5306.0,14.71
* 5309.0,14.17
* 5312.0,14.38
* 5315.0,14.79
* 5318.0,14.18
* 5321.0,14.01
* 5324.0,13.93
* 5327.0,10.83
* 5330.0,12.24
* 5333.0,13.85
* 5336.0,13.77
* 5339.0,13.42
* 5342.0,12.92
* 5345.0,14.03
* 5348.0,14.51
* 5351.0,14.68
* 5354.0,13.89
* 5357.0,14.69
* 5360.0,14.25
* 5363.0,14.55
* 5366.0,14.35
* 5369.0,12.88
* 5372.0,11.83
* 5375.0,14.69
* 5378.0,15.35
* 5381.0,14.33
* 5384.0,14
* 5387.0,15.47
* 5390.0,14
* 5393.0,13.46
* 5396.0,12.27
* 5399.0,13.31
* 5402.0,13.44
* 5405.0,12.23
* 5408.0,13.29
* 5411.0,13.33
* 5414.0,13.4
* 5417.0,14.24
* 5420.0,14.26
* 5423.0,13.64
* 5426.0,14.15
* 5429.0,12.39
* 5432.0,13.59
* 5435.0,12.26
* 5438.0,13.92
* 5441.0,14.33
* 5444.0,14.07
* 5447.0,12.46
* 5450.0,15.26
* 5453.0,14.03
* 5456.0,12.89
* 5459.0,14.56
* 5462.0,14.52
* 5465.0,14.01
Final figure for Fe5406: 2.10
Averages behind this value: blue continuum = 14.7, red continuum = 14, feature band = 13.3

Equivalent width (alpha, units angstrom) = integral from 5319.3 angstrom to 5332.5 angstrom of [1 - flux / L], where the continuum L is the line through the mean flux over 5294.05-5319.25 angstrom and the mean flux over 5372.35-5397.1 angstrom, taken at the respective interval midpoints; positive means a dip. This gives 1.0 angstrom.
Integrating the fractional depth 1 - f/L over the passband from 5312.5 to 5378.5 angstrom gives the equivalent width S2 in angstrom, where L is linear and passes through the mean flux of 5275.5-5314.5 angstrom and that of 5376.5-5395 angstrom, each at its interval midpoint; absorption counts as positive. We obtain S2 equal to 1.84 angstrom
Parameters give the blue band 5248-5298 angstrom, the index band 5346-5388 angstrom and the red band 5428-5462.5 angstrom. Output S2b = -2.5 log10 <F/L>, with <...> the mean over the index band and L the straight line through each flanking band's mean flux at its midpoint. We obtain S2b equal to -0.06 mag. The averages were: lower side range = 13.2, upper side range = 13.7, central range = 14.2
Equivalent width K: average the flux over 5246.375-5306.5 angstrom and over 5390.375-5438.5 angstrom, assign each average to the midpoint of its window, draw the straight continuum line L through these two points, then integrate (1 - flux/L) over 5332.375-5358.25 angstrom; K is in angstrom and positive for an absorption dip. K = -1.3 angstrom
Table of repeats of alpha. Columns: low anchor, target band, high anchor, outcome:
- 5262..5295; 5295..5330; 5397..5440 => -1.16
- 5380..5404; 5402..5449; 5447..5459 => 1.30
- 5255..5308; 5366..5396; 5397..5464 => -0.99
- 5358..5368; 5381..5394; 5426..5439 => -0.34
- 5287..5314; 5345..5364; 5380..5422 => -0.81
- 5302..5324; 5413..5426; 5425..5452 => -0.23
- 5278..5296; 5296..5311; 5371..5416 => 0.61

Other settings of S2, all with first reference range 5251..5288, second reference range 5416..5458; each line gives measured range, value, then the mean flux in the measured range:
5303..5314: -0.97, 14.3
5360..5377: -0.48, 13.8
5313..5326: -0.92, 14.1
